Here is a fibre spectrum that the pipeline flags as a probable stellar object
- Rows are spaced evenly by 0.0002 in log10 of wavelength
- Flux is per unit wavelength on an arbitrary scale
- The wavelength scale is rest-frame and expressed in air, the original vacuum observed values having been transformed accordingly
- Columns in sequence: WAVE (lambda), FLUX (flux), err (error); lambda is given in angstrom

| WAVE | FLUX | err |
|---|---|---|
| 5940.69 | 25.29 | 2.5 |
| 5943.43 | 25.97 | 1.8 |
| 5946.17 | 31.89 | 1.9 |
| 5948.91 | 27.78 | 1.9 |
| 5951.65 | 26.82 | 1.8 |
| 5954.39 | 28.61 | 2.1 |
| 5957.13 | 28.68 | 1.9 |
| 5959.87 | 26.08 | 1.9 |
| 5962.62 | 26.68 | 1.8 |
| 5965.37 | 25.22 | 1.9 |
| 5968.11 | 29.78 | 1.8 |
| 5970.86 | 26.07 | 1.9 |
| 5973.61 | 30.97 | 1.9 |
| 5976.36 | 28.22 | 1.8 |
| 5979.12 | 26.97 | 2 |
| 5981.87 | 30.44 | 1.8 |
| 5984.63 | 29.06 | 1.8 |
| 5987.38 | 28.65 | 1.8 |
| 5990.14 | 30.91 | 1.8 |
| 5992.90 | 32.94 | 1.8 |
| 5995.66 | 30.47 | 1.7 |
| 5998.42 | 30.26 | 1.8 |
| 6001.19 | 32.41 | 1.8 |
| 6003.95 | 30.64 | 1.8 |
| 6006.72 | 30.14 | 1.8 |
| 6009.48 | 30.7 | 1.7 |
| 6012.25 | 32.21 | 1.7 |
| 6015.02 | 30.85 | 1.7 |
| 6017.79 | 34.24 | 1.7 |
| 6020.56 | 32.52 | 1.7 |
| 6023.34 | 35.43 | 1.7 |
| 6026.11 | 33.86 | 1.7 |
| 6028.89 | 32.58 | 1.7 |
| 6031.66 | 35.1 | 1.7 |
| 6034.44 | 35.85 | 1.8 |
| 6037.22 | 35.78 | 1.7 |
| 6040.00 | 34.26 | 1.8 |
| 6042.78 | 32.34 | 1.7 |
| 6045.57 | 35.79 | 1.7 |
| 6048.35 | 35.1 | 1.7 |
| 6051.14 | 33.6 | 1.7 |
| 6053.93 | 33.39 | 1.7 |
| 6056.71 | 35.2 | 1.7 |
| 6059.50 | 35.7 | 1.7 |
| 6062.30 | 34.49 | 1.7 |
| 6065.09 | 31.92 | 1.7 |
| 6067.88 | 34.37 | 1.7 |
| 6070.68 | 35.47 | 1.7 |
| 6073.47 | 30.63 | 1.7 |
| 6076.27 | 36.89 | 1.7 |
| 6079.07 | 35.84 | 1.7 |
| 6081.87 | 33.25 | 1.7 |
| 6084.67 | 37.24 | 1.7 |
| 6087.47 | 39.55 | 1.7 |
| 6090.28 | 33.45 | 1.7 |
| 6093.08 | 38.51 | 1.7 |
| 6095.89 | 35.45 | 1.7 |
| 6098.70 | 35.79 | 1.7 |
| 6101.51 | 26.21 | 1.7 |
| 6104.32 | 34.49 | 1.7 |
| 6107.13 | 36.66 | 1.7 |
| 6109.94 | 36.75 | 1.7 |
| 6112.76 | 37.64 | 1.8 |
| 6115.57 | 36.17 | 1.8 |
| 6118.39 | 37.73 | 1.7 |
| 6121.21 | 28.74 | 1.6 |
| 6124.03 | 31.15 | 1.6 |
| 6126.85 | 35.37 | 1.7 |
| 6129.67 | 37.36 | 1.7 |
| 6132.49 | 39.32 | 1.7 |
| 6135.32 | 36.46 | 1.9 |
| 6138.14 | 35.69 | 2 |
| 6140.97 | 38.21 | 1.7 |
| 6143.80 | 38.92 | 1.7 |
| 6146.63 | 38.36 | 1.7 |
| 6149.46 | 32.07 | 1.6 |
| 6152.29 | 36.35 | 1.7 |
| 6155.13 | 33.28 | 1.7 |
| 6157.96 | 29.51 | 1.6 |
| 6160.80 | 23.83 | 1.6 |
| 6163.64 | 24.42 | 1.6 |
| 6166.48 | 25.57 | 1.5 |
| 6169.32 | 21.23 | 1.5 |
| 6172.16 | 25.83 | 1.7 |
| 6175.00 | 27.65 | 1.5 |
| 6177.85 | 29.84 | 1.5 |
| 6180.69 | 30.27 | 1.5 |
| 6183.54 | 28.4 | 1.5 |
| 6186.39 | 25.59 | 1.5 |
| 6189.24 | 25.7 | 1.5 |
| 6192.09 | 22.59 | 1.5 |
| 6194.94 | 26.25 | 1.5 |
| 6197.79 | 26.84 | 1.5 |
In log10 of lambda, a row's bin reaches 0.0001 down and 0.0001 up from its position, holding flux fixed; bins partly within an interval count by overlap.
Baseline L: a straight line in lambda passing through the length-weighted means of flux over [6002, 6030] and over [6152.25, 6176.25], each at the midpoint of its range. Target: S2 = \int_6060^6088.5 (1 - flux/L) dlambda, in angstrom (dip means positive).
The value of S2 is -4.45 angstrom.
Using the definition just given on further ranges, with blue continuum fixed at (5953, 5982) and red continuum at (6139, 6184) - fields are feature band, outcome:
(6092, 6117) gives -4.8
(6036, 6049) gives -2.6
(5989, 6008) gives -1.9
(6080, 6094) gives -3.3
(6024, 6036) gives -2.4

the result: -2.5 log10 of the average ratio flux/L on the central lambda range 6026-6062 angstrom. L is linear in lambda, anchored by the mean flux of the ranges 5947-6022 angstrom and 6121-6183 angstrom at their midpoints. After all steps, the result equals -0.14 mag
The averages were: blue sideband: 29.6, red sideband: 31.8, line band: 34.5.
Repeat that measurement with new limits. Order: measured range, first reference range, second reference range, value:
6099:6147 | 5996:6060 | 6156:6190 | -0.23 mag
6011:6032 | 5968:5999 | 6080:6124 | -0.07 mag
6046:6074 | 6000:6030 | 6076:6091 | 0.02 mag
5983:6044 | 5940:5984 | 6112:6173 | -0.11 mag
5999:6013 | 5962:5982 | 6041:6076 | -0.03 mag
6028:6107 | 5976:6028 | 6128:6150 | -0.02 mag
